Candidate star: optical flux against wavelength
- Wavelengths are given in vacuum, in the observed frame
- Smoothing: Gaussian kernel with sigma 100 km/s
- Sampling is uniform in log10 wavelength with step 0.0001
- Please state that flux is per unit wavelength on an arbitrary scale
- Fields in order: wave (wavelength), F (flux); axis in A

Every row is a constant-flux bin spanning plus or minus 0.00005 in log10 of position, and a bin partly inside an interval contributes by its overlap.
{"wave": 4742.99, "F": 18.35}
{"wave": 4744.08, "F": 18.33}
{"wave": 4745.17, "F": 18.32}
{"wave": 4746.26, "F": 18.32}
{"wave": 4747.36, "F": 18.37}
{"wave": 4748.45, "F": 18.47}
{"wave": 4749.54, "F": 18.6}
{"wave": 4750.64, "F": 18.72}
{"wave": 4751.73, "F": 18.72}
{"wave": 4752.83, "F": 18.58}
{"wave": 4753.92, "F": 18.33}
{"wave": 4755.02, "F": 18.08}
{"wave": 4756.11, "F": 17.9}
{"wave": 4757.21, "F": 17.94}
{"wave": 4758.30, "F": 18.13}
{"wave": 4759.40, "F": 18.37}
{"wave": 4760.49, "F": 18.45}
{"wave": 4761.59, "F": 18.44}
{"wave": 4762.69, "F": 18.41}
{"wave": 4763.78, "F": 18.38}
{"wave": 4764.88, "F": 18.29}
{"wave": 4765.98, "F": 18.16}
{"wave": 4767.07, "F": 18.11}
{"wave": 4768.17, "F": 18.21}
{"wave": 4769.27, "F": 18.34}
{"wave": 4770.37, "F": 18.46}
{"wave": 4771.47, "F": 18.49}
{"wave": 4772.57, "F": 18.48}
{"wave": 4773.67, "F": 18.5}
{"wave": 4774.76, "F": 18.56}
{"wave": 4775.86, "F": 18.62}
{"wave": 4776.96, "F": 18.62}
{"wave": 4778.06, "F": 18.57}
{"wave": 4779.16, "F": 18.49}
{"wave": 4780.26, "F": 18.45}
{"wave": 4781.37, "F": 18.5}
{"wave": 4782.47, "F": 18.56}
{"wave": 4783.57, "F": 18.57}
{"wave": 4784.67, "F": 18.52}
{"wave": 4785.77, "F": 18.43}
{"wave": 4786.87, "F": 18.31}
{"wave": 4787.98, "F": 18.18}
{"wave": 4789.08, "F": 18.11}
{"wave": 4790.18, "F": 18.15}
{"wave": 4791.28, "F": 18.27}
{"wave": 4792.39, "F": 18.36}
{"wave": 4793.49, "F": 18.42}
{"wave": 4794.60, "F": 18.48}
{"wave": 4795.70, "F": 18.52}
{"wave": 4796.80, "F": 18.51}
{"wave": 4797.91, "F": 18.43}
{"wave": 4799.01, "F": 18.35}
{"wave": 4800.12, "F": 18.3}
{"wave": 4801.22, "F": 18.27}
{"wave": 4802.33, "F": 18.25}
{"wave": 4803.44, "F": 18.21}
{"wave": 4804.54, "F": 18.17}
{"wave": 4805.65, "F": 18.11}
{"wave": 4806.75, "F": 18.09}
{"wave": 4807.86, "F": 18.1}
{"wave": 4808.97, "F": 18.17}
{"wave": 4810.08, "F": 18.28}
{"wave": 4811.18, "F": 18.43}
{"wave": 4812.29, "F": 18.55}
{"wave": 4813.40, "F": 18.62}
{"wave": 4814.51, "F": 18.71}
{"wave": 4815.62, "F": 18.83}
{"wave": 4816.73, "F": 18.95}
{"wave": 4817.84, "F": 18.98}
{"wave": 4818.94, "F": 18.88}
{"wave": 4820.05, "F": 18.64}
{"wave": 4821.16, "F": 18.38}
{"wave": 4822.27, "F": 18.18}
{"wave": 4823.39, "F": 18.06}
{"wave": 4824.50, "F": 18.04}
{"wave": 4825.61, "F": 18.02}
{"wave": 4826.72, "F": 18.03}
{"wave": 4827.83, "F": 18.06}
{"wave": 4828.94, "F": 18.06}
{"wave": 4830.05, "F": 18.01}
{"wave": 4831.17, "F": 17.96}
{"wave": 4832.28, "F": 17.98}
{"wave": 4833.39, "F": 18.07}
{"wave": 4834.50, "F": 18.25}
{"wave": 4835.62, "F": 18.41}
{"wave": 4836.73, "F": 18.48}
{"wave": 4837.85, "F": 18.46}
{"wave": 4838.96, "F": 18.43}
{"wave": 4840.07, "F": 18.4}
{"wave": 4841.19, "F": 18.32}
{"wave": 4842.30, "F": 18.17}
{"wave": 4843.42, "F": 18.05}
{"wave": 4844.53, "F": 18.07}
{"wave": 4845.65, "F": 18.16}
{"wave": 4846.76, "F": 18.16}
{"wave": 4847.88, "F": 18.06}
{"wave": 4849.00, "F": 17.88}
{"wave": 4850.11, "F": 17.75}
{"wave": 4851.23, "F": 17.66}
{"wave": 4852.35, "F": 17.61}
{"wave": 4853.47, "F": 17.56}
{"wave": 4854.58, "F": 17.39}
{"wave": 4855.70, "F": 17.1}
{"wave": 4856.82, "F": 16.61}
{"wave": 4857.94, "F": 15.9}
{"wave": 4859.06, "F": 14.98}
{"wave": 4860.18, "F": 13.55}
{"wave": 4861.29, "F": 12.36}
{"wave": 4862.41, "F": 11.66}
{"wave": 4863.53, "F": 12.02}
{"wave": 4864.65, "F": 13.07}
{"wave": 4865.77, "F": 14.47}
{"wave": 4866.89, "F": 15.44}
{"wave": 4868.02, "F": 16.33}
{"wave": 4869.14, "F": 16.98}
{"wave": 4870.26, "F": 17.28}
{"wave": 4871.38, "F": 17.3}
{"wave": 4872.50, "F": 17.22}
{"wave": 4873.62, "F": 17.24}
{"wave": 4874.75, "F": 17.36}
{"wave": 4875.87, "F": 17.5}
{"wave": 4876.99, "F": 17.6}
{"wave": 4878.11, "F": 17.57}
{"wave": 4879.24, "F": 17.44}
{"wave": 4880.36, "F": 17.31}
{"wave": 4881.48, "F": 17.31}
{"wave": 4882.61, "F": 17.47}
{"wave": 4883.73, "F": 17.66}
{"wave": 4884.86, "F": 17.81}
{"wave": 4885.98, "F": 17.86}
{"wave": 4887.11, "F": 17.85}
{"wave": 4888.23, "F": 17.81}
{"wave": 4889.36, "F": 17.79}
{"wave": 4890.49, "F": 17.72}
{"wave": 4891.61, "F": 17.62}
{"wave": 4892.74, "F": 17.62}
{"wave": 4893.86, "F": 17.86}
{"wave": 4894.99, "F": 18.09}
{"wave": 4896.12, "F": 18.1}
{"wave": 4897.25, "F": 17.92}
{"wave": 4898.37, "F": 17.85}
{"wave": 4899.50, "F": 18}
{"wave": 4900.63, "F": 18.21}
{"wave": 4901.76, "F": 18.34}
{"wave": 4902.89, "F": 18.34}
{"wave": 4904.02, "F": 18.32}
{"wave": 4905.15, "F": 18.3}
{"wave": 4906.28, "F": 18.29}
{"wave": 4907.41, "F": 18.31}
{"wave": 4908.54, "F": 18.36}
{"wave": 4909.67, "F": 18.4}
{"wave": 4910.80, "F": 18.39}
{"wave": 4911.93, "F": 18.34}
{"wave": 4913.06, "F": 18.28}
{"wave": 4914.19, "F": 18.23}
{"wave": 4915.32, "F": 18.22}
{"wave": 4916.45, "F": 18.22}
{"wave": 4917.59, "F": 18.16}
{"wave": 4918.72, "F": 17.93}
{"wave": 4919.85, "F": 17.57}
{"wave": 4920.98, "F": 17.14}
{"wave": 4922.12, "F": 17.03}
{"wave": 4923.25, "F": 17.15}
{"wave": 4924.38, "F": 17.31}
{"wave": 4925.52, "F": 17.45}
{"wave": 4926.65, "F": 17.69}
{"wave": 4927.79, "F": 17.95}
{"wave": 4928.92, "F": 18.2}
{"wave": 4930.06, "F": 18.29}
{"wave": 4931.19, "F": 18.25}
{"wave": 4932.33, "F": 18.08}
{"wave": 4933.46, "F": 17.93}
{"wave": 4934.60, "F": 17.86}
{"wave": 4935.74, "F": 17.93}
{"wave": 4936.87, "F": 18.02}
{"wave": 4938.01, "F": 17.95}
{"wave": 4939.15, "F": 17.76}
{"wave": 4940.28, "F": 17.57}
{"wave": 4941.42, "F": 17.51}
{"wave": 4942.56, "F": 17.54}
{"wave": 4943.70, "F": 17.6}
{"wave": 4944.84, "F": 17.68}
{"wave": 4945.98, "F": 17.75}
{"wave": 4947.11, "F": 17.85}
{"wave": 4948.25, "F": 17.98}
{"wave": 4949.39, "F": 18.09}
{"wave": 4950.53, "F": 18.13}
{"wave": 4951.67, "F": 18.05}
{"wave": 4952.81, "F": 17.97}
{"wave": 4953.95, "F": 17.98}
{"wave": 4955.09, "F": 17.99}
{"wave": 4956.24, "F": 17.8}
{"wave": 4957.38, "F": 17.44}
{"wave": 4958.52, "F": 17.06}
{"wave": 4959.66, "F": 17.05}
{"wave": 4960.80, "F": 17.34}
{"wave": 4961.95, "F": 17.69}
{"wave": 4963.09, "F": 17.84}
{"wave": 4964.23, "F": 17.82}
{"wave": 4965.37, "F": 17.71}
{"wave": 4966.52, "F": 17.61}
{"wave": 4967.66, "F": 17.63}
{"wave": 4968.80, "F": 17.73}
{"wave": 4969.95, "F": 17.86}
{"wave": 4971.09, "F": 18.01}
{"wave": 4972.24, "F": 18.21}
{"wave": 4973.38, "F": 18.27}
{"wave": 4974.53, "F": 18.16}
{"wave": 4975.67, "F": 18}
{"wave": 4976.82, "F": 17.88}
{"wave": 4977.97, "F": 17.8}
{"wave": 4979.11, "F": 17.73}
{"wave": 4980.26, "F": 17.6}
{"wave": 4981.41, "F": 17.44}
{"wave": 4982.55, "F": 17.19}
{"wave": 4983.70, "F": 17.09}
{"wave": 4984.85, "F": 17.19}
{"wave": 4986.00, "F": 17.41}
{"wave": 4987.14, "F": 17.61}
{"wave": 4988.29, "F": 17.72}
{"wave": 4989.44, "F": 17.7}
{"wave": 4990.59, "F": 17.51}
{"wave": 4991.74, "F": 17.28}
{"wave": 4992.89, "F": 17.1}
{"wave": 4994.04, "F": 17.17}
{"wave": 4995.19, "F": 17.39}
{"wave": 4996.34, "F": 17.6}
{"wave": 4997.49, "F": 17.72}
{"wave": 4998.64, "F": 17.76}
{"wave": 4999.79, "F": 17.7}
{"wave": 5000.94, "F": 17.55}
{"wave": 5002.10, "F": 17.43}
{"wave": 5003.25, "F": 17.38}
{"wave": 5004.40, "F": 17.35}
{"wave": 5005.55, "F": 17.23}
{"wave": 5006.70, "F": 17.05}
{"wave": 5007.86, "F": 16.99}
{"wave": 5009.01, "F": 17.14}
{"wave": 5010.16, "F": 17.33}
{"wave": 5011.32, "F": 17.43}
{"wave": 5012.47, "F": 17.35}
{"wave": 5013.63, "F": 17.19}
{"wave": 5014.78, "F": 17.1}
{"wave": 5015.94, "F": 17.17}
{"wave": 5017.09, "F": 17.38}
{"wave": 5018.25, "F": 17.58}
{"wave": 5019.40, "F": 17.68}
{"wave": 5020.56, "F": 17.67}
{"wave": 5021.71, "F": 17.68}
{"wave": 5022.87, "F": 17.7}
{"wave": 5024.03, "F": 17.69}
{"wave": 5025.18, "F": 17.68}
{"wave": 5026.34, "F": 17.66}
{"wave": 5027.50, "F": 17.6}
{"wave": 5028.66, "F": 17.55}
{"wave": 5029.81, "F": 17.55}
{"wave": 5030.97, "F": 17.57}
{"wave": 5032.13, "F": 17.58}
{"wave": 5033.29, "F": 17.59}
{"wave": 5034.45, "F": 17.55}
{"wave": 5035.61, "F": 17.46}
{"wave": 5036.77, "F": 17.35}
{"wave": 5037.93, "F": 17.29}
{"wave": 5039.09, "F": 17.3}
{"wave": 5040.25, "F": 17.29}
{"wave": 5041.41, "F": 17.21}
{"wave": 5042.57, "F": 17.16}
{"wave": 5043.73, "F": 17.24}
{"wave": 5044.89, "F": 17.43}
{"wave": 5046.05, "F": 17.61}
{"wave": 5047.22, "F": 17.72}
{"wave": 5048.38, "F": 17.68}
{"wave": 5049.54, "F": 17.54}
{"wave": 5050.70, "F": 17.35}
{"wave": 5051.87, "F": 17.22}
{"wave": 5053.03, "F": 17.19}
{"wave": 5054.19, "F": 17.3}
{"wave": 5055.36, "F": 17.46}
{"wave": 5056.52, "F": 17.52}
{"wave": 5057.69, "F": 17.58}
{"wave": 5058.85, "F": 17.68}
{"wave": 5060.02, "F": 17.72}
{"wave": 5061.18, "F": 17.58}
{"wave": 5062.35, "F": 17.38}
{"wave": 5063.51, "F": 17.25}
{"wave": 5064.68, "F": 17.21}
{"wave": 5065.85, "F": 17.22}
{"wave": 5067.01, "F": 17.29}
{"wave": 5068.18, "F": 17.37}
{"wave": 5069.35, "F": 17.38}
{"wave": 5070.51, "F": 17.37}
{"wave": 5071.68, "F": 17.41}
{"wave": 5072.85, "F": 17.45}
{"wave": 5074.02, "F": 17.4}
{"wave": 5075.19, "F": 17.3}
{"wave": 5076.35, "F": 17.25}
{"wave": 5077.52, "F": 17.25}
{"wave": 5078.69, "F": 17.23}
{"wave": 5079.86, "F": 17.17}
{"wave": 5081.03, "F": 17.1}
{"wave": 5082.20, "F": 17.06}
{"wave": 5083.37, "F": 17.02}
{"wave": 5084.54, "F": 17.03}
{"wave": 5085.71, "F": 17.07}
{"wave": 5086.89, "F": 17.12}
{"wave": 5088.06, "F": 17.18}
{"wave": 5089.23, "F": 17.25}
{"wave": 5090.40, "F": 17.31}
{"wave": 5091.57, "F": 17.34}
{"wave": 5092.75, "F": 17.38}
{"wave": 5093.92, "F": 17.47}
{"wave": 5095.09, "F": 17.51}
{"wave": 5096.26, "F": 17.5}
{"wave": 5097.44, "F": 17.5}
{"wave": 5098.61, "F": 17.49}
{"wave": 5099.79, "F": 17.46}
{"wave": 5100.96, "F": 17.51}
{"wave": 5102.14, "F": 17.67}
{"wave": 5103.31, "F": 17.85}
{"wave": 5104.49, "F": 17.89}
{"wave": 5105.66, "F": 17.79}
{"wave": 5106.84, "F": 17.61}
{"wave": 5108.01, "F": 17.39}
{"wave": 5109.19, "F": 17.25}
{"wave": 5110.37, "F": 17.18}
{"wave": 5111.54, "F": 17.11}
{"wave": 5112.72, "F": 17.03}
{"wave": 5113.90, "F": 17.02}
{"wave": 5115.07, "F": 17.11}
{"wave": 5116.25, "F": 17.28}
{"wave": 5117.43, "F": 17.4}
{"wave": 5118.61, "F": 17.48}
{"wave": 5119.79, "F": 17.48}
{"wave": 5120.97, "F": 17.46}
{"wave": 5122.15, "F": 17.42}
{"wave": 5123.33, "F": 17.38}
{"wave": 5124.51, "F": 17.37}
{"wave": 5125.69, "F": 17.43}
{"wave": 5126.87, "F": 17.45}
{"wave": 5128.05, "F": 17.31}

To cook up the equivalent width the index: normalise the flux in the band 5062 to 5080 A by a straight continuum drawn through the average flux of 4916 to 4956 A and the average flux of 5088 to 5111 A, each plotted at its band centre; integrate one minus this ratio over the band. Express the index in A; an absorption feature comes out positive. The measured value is 0.2 A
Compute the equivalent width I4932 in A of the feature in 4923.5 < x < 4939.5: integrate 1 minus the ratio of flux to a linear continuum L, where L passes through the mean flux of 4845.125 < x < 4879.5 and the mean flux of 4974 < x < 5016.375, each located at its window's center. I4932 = -0.9 A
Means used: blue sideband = 16.3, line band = 17.9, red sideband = 17.4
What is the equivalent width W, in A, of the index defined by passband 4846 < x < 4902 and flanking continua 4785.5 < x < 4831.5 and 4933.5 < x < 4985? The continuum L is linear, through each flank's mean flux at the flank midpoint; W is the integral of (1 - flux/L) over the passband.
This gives 3.6 A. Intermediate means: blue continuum 18.3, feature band 16.9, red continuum 17.7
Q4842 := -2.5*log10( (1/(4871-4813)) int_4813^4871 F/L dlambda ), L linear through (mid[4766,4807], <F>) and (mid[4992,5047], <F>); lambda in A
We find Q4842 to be 0.05 mag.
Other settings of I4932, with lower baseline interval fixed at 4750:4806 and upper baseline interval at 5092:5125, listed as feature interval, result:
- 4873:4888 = 0.4 A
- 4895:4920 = -0.3 A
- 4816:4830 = -0.1 A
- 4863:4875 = 1.5 A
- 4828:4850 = 0.0 A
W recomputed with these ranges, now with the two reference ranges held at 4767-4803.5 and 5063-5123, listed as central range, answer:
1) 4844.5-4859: 0.6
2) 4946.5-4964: 0.1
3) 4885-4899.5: 0.1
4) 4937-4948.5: 0.1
